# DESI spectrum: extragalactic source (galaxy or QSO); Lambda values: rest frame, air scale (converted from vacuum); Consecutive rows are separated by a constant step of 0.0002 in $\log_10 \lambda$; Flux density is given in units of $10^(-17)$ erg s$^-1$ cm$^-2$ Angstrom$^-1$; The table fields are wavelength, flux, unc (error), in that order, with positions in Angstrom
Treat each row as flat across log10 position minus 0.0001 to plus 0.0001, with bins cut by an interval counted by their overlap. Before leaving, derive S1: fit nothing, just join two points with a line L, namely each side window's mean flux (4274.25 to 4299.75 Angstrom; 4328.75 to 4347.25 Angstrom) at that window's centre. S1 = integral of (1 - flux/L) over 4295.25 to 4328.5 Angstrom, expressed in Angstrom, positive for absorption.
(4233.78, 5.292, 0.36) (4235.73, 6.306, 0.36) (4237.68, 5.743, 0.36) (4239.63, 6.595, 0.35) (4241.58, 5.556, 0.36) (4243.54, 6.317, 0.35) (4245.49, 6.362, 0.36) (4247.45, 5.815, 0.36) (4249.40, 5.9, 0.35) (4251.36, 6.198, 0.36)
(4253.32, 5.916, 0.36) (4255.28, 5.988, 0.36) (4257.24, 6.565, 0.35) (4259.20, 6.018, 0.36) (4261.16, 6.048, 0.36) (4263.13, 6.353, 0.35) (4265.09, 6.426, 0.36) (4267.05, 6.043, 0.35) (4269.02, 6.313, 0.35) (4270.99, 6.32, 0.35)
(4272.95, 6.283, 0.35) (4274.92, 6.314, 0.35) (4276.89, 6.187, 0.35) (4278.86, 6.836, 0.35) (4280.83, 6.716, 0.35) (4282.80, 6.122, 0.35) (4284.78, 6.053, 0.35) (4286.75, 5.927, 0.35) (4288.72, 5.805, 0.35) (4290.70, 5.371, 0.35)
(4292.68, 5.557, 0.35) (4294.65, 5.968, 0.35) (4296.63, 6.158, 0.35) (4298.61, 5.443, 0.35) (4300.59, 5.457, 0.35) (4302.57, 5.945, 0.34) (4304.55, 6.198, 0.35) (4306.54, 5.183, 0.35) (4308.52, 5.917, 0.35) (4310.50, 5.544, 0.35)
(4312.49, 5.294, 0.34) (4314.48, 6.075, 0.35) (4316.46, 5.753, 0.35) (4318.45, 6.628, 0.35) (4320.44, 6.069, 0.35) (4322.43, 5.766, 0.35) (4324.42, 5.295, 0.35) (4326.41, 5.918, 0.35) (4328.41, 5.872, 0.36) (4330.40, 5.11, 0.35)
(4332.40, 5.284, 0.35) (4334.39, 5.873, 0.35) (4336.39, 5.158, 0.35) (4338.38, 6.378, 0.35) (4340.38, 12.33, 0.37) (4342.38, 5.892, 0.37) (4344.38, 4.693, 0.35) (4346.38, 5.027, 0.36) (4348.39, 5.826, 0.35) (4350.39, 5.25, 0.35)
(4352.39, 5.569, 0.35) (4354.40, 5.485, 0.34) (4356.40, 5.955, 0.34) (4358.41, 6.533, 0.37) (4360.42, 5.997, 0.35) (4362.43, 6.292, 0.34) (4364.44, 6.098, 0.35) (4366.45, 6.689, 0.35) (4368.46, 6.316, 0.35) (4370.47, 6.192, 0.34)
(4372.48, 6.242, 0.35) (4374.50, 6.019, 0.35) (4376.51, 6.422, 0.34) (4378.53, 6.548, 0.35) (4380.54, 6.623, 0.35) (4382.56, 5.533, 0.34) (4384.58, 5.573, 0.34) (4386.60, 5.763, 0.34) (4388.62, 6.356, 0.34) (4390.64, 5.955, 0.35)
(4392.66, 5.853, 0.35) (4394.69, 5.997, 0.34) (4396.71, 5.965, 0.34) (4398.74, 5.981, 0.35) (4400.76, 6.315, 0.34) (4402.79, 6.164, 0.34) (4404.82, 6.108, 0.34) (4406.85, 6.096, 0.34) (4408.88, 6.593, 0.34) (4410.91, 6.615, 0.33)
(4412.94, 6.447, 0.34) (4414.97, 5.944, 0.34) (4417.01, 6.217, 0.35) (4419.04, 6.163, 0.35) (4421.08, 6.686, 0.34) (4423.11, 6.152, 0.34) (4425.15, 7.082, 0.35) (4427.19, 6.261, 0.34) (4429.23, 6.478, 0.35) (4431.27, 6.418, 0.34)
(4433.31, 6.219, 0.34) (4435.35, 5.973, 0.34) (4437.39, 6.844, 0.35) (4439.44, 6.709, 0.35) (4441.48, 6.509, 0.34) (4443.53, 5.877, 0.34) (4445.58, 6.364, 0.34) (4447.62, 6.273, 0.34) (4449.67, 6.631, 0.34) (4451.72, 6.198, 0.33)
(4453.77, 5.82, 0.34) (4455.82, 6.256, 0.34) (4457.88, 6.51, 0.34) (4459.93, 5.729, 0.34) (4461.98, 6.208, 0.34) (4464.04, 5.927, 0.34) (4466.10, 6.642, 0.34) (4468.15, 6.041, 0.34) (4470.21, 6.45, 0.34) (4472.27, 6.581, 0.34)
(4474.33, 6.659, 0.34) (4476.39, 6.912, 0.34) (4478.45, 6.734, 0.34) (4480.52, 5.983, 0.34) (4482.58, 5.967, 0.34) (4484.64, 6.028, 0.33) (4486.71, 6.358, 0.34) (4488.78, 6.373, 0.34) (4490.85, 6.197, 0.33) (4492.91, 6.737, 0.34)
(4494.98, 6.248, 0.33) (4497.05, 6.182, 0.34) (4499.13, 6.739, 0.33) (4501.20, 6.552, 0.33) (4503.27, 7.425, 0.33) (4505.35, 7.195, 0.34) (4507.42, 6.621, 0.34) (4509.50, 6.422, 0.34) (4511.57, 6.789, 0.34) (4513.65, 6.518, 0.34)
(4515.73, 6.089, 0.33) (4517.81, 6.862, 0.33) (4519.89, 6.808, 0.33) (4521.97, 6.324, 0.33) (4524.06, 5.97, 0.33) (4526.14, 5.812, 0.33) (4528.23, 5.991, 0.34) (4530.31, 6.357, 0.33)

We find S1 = 1.7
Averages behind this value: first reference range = 6.03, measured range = 5.79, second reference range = 6.19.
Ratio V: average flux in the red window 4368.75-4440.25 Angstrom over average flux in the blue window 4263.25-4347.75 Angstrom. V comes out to 1.04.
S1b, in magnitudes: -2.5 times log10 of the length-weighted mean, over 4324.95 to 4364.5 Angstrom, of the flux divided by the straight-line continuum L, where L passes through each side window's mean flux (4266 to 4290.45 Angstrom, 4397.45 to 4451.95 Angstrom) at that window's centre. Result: 0.05 mag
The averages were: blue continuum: 6.22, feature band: 6.02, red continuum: 6.35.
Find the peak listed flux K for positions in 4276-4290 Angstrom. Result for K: 6.836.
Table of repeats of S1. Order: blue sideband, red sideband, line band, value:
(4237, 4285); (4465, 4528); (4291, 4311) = 1.7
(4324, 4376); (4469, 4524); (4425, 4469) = 0.4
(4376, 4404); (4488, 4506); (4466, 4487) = 0.4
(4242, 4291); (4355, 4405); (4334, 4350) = -0.6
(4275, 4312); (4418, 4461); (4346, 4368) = 0.6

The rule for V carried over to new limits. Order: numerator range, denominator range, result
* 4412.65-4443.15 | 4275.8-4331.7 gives 1.09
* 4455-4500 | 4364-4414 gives 1.03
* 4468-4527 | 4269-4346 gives 1.08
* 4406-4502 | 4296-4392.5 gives 1.06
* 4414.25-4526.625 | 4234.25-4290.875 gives 1.04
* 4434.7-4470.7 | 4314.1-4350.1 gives 1.04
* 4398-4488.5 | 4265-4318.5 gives 1.06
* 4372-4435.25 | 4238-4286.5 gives 1.00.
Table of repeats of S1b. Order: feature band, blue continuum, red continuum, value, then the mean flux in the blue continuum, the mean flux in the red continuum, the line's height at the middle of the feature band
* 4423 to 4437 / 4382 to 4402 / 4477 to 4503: -0.05 mag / 5.94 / 6.38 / 6.11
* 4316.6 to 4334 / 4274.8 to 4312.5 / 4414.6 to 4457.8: 0.05 mag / 5.91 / 6.35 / 6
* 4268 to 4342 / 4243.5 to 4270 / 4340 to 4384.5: 0.02 mag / 6.16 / 6.15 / 6.15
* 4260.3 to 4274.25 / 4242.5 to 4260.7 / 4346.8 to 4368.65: -0.03 mag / 6.12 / 5.96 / 6.09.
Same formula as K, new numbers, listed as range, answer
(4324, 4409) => 12.33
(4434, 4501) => 6.912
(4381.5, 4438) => 7.082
